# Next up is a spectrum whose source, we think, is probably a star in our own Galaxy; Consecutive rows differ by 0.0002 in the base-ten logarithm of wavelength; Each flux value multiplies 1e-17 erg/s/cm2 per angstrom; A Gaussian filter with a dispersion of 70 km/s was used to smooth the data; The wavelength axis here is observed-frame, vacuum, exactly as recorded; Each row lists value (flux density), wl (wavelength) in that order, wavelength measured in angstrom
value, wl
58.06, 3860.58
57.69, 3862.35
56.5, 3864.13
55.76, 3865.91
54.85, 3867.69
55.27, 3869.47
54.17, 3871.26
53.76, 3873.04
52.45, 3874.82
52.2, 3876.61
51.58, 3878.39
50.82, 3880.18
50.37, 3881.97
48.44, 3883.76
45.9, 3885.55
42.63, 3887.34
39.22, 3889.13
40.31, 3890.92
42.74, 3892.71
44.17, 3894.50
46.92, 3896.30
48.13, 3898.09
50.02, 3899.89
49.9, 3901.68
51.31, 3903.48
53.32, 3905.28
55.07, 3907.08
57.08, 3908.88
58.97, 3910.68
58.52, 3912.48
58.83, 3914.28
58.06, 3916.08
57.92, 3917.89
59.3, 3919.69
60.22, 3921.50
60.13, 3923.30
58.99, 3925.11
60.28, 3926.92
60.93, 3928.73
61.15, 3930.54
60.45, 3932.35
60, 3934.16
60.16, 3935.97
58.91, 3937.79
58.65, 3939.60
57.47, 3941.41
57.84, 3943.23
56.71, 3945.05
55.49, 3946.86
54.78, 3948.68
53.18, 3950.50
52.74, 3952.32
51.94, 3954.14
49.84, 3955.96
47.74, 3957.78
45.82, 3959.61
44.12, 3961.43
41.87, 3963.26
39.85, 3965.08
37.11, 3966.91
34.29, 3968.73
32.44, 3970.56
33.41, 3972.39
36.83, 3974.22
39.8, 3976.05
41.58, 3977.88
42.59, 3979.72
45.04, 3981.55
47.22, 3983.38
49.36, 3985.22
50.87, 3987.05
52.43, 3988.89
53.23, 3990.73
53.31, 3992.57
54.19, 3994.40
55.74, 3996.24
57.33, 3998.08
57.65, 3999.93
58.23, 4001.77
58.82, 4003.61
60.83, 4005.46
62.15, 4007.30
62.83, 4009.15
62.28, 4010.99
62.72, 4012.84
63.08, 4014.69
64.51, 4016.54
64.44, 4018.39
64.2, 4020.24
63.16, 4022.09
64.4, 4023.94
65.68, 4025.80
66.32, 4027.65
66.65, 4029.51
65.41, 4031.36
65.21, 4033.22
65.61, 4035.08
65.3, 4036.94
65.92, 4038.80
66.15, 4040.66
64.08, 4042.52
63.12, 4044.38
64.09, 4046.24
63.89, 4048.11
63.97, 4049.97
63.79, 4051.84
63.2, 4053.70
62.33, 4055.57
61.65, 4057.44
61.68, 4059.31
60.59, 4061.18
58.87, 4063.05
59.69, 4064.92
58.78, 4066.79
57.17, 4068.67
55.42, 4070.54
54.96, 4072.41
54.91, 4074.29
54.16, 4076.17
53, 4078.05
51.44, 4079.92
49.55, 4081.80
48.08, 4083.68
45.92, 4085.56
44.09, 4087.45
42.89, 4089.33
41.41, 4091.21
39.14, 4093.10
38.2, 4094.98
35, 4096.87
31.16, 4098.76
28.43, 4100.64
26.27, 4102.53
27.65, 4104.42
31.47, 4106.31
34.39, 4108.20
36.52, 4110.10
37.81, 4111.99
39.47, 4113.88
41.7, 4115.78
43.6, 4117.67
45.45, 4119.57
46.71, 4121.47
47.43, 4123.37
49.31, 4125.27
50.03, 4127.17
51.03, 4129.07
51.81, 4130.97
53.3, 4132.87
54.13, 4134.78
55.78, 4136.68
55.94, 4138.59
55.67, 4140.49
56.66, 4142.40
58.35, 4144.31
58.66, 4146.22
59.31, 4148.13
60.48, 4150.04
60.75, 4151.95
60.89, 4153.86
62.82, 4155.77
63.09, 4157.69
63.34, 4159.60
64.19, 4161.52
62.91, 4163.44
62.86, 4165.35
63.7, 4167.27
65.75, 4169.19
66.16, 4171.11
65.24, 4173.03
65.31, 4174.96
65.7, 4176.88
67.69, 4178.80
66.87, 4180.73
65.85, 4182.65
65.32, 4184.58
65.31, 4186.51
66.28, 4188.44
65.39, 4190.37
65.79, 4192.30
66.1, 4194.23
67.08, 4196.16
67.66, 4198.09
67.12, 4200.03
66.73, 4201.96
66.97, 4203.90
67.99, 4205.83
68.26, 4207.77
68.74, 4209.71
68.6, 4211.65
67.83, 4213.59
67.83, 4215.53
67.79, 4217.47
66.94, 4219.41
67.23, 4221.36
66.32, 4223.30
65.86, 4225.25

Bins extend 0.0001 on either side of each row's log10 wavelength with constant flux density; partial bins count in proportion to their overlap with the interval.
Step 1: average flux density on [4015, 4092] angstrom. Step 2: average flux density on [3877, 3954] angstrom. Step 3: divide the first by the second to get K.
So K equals 1.1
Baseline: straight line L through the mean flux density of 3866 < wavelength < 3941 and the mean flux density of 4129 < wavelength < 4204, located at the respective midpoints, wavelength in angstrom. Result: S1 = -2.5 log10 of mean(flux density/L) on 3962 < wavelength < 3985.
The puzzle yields 0.375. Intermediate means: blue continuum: 53.8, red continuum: 62.5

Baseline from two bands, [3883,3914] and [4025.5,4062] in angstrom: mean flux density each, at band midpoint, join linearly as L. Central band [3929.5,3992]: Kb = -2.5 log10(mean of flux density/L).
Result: 0.13 mag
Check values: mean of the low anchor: 49.2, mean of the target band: 49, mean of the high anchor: 64.2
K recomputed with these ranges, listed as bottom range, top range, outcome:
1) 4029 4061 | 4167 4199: 1.03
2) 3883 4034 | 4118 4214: 1.14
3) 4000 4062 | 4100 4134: 0.65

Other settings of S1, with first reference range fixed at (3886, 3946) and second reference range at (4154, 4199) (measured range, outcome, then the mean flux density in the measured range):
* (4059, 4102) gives 0.25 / 48.5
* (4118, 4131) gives 0.29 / 48.3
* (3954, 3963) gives 0.20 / 47.1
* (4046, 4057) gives -0.06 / 63.4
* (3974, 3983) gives 0.34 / 41.9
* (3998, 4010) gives -0.03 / 59.8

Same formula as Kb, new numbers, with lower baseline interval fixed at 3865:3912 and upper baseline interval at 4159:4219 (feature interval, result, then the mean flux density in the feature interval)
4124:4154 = 0.15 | 55.5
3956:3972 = 0.31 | 40.7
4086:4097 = 0.44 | 40.7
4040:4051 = -0.10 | 64.2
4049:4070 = -0.03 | 61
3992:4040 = -0.09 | 62.3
